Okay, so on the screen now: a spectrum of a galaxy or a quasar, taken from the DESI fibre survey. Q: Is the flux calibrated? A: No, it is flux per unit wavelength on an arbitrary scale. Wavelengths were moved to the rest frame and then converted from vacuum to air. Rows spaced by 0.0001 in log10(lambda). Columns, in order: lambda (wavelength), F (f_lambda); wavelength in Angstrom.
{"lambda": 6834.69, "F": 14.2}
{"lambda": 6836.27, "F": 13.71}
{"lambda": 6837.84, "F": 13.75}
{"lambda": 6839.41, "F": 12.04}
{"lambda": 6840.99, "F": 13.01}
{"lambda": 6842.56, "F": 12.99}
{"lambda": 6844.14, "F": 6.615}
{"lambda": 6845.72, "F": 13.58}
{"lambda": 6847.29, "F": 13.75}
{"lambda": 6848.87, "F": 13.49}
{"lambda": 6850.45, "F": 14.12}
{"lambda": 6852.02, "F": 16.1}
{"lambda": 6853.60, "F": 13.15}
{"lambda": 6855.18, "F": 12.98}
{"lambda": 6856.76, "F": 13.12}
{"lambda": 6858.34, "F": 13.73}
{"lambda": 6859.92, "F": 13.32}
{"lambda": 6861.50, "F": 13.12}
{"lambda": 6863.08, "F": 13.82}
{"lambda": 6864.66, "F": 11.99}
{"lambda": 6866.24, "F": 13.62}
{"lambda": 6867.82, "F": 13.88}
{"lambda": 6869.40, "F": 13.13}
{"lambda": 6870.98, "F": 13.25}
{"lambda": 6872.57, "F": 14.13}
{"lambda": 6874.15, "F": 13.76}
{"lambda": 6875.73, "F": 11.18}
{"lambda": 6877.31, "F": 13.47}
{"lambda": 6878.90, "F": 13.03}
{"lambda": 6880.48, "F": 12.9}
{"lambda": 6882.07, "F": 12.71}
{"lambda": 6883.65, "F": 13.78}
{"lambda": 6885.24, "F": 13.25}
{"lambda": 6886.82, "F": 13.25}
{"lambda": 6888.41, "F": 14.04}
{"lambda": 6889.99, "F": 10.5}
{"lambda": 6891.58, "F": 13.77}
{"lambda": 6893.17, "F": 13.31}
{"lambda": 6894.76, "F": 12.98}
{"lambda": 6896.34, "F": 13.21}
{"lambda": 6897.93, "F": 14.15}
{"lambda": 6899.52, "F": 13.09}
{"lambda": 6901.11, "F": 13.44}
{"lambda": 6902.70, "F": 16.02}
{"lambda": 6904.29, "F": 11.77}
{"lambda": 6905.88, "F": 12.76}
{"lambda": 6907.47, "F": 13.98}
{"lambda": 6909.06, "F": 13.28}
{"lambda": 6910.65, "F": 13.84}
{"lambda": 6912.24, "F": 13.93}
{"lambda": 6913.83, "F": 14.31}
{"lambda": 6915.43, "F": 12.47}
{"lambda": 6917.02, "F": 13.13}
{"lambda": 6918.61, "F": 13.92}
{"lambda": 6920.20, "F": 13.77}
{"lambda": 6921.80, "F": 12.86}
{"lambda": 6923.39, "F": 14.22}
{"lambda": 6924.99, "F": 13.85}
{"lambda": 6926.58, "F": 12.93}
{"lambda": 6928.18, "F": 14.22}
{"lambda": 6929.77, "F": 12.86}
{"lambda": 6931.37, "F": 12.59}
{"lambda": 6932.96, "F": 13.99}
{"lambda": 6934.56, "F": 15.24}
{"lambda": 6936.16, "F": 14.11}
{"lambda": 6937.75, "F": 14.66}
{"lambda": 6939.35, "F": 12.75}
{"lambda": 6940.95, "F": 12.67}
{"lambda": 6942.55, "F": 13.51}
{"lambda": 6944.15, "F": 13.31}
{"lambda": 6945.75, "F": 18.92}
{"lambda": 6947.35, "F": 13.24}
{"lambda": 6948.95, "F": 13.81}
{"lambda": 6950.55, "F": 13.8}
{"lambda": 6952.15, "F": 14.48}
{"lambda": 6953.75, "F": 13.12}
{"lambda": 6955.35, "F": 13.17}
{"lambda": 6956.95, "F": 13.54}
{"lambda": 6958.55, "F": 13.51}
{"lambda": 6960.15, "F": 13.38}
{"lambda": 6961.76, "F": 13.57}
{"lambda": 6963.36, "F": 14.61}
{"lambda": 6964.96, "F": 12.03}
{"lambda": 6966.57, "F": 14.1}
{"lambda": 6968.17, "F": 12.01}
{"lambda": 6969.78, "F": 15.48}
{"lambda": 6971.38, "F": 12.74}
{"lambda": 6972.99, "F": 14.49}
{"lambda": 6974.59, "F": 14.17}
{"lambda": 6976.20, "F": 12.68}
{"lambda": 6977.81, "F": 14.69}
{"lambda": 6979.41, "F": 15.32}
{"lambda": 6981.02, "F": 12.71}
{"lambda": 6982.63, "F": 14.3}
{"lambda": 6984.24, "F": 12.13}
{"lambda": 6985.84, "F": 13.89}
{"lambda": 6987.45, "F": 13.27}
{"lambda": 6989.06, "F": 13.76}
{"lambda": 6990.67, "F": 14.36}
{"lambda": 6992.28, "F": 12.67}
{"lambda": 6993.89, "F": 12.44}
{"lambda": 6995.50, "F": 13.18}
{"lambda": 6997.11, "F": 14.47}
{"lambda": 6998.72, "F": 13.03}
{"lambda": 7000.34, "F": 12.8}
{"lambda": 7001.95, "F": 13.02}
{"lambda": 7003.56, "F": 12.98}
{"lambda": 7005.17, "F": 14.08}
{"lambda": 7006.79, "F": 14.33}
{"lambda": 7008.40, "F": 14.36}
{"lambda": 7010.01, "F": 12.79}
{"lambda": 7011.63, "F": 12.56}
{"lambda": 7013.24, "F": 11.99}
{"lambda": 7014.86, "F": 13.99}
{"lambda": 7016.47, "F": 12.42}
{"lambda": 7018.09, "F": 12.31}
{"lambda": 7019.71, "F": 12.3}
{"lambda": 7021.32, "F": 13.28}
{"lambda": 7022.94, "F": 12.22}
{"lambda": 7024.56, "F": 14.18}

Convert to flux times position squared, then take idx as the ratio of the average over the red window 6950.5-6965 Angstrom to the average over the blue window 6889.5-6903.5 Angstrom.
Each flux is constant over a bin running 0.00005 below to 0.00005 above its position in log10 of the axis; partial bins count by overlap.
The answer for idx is 1.03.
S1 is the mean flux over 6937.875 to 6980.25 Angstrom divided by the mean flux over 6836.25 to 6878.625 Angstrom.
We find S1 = 1.1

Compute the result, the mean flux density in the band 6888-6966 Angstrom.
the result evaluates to 13.6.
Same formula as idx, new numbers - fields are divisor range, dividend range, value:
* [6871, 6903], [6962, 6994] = 1.05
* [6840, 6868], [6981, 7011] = 1.07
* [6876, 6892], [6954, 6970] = 1.06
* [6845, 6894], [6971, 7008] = 1.05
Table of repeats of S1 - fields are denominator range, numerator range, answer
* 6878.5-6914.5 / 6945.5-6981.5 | 1.03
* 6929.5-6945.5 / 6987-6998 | 0.98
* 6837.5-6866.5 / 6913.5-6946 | 1.05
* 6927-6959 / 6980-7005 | 0.96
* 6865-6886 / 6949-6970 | 1.03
